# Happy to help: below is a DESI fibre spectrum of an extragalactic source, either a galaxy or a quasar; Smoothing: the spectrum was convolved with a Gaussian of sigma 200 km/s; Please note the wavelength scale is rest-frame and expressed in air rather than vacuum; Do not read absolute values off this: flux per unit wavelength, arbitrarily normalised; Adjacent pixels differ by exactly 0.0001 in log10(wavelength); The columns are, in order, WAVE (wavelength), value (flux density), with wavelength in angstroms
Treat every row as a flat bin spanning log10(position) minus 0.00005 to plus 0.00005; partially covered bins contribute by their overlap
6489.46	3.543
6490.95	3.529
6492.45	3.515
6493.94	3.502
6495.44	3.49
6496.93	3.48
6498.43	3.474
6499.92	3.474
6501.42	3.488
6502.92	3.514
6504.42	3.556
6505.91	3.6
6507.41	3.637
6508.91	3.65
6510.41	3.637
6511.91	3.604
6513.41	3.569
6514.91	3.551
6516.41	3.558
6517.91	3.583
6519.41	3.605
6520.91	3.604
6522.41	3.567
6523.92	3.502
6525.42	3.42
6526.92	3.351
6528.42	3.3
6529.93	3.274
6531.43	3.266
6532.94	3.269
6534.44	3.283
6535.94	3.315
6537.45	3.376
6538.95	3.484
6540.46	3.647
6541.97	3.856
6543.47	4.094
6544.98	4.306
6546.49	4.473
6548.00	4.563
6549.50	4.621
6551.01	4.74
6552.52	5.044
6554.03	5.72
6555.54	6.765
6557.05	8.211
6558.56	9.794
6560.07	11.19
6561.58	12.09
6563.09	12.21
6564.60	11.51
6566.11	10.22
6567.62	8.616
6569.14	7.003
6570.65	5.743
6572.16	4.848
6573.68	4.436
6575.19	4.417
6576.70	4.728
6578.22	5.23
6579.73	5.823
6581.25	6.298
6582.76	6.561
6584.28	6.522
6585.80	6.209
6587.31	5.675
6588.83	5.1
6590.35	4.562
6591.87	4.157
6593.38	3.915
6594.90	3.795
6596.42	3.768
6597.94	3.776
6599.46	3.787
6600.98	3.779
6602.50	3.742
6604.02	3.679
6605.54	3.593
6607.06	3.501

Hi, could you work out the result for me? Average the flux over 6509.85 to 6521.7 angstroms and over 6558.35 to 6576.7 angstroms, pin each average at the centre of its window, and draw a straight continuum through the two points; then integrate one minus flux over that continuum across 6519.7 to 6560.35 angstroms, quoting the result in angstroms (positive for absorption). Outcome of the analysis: 9.4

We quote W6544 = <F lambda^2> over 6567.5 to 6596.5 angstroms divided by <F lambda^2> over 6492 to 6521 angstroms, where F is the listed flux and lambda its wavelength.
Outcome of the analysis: 1.5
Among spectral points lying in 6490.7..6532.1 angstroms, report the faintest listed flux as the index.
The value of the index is 3.266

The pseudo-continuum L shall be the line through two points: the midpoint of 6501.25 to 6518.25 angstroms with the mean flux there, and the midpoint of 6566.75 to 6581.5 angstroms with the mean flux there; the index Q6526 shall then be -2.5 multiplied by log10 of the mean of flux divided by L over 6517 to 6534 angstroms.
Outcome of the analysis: 0.19 mag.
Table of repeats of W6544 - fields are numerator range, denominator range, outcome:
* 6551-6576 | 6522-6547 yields 2.23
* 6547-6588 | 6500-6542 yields 2.03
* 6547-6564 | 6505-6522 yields 2.17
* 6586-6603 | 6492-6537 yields 1.25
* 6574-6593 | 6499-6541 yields 1.58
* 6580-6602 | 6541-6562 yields 0.78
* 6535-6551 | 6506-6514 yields 1.12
